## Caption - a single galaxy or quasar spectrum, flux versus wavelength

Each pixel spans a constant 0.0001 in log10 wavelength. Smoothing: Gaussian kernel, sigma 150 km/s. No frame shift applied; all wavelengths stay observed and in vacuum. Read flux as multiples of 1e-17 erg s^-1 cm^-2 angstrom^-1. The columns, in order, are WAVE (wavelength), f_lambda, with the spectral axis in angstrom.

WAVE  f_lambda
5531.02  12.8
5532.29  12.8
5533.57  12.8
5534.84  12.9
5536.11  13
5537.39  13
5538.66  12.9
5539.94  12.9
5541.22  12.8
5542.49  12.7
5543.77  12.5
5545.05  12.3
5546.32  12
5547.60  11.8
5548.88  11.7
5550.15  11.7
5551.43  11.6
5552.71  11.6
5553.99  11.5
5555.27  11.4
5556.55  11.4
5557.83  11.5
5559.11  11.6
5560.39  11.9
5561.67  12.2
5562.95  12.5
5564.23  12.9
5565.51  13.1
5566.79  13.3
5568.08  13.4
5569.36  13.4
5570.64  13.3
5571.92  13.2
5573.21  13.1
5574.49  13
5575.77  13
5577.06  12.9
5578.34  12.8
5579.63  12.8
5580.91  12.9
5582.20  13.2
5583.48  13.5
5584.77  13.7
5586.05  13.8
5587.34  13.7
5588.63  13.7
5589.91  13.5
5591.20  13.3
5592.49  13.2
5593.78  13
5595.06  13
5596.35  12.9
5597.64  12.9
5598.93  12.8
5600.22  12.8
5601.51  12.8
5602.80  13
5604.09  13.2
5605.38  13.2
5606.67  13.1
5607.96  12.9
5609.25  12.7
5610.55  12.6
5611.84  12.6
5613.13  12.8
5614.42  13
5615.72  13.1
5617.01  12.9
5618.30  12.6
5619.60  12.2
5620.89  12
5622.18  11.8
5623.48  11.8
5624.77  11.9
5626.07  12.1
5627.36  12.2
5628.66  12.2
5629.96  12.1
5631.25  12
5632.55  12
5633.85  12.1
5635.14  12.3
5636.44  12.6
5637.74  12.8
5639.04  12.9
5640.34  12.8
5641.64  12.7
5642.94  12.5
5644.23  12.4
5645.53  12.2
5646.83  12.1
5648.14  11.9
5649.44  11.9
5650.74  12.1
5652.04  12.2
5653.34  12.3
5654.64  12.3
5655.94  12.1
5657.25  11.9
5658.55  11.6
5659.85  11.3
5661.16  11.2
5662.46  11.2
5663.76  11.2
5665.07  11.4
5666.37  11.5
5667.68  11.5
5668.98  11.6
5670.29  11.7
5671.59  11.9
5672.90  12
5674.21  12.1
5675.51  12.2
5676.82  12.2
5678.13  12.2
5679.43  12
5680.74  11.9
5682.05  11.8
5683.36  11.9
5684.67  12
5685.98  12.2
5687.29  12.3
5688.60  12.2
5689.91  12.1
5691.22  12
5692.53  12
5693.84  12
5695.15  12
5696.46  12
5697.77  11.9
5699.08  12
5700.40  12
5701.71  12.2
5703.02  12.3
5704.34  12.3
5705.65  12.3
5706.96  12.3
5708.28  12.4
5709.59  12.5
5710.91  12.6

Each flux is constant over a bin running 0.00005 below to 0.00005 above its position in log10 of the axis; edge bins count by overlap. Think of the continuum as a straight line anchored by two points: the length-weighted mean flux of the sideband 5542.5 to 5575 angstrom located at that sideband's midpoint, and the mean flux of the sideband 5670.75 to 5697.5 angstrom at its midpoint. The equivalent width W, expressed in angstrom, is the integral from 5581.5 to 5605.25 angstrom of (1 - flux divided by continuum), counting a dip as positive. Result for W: -1.9 angstrom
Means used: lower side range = 12.3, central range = 13.2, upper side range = 12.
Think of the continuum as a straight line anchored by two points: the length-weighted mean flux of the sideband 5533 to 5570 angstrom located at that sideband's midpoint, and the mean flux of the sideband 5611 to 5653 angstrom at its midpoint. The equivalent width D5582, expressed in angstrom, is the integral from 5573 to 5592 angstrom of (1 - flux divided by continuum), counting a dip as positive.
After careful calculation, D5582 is -1.41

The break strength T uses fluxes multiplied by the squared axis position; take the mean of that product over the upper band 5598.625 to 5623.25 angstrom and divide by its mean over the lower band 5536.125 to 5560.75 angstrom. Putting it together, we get 1.08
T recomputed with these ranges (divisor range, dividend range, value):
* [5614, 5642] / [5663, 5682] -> 0.97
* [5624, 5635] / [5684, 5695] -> 1.02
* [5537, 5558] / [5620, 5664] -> 1.04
